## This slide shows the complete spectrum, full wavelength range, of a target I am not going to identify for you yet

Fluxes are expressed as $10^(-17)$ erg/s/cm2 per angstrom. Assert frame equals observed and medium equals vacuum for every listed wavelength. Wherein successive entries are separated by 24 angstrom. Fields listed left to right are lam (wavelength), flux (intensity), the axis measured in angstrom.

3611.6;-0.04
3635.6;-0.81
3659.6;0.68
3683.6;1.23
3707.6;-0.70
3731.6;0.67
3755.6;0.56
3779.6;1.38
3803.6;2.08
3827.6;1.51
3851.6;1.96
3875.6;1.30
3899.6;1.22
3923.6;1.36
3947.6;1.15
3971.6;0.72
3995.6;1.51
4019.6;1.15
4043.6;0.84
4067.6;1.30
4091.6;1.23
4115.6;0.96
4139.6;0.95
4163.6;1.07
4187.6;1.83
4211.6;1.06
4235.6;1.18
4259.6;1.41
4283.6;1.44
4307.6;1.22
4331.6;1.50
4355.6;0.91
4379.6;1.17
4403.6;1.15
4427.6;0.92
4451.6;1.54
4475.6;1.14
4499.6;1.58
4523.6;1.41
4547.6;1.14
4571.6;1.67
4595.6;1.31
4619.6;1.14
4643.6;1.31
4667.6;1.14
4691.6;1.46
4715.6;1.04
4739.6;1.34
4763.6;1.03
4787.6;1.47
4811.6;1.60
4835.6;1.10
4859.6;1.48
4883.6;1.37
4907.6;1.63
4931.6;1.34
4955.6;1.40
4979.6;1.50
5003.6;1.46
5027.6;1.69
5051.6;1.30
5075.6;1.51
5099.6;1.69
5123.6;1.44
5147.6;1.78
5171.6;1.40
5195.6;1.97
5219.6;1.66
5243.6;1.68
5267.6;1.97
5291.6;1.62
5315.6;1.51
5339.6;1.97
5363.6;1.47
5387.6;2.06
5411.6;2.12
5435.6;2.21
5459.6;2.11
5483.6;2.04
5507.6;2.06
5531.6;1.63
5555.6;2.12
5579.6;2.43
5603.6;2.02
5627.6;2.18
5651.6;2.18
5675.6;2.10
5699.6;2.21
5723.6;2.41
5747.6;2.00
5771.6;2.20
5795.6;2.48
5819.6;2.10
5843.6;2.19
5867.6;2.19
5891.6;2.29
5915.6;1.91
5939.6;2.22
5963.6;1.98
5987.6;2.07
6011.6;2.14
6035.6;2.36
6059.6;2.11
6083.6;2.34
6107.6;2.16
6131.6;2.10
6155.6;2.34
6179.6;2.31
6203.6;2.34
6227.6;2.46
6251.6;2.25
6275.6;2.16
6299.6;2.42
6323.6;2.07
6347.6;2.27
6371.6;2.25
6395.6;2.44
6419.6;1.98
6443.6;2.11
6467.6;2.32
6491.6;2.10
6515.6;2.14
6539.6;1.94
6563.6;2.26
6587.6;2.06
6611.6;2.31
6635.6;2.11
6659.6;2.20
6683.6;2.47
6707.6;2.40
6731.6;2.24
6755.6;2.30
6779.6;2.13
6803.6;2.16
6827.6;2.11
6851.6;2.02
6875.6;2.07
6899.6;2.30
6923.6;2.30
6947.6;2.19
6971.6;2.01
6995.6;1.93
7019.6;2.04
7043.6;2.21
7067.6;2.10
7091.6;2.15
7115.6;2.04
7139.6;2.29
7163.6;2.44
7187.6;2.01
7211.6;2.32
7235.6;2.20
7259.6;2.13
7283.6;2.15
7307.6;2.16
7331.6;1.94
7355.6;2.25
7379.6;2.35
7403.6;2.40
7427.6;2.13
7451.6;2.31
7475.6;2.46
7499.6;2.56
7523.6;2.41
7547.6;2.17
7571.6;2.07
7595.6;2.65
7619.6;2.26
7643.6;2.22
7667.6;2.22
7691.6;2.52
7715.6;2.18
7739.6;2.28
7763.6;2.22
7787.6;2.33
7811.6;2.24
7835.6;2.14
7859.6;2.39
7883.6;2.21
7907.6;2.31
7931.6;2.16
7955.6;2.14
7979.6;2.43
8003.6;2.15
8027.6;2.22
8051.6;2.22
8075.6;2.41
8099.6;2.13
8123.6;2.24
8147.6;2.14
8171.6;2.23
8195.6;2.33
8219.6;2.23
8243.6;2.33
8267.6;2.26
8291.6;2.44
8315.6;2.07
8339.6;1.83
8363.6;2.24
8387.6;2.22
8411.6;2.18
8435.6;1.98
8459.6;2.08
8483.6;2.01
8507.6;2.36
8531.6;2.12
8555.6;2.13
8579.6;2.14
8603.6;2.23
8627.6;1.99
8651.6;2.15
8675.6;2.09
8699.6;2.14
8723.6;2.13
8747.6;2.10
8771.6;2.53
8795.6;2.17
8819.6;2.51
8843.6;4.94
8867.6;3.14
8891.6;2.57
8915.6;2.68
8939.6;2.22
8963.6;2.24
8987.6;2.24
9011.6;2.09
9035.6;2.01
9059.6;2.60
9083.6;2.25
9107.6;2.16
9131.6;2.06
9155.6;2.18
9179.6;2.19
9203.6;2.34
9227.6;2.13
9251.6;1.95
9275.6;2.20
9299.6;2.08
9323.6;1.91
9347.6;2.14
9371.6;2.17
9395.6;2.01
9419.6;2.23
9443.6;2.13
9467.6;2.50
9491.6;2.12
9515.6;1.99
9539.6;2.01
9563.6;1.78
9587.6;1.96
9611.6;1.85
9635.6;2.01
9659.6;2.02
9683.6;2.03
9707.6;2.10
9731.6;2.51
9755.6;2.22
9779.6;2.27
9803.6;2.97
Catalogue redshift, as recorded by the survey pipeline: 0.35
